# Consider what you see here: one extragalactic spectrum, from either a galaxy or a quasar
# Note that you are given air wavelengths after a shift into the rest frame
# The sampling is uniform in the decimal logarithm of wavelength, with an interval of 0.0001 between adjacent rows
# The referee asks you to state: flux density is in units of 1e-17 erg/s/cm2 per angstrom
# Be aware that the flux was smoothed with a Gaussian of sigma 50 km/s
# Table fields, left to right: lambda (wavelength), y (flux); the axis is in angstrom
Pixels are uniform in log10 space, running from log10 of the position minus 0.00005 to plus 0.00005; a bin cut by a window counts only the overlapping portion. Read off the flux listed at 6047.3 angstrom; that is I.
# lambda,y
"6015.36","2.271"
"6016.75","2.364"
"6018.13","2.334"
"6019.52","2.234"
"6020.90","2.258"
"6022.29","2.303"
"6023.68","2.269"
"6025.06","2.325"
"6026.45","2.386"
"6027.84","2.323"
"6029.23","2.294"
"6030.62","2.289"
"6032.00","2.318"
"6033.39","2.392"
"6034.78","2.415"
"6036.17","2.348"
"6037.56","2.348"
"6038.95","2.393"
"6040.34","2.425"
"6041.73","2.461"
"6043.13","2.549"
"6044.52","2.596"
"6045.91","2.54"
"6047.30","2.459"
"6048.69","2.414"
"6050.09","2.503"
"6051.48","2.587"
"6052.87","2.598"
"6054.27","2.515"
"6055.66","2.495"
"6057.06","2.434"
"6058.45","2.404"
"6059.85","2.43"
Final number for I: 2.459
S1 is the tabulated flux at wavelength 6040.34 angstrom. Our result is 2.425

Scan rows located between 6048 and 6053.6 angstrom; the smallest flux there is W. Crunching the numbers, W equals 2.414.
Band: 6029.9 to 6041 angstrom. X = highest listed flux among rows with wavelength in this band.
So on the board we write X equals 2.425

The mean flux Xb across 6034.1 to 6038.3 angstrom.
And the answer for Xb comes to 2.37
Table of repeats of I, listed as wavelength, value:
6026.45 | 2.386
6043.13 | 2.549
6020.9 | 2.258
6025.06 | 2.325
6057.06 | 2.434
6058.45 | 2.404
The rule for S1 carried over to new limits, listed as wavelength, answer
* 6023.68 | 2.269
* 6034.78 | 2.415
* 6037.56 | 2.348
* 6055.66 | 2.495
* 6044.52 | 2.596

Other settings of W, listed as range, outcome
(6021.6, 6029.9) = 2.269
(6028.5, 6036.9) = 2.289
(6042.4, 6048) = 2.459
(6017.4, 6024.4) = 2.234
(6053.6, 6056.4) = 2.495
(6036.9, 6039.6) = 2.348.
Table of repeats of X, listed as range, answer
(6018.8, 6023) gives 2.303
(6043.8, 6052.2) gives 2.596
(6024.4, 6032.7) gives 2.386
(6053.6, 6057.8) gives 2.515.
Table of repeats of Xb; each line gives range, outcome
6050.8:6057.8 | 2.53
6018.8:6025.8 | 2.28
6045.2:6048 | 2.51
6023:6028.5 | 2.33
